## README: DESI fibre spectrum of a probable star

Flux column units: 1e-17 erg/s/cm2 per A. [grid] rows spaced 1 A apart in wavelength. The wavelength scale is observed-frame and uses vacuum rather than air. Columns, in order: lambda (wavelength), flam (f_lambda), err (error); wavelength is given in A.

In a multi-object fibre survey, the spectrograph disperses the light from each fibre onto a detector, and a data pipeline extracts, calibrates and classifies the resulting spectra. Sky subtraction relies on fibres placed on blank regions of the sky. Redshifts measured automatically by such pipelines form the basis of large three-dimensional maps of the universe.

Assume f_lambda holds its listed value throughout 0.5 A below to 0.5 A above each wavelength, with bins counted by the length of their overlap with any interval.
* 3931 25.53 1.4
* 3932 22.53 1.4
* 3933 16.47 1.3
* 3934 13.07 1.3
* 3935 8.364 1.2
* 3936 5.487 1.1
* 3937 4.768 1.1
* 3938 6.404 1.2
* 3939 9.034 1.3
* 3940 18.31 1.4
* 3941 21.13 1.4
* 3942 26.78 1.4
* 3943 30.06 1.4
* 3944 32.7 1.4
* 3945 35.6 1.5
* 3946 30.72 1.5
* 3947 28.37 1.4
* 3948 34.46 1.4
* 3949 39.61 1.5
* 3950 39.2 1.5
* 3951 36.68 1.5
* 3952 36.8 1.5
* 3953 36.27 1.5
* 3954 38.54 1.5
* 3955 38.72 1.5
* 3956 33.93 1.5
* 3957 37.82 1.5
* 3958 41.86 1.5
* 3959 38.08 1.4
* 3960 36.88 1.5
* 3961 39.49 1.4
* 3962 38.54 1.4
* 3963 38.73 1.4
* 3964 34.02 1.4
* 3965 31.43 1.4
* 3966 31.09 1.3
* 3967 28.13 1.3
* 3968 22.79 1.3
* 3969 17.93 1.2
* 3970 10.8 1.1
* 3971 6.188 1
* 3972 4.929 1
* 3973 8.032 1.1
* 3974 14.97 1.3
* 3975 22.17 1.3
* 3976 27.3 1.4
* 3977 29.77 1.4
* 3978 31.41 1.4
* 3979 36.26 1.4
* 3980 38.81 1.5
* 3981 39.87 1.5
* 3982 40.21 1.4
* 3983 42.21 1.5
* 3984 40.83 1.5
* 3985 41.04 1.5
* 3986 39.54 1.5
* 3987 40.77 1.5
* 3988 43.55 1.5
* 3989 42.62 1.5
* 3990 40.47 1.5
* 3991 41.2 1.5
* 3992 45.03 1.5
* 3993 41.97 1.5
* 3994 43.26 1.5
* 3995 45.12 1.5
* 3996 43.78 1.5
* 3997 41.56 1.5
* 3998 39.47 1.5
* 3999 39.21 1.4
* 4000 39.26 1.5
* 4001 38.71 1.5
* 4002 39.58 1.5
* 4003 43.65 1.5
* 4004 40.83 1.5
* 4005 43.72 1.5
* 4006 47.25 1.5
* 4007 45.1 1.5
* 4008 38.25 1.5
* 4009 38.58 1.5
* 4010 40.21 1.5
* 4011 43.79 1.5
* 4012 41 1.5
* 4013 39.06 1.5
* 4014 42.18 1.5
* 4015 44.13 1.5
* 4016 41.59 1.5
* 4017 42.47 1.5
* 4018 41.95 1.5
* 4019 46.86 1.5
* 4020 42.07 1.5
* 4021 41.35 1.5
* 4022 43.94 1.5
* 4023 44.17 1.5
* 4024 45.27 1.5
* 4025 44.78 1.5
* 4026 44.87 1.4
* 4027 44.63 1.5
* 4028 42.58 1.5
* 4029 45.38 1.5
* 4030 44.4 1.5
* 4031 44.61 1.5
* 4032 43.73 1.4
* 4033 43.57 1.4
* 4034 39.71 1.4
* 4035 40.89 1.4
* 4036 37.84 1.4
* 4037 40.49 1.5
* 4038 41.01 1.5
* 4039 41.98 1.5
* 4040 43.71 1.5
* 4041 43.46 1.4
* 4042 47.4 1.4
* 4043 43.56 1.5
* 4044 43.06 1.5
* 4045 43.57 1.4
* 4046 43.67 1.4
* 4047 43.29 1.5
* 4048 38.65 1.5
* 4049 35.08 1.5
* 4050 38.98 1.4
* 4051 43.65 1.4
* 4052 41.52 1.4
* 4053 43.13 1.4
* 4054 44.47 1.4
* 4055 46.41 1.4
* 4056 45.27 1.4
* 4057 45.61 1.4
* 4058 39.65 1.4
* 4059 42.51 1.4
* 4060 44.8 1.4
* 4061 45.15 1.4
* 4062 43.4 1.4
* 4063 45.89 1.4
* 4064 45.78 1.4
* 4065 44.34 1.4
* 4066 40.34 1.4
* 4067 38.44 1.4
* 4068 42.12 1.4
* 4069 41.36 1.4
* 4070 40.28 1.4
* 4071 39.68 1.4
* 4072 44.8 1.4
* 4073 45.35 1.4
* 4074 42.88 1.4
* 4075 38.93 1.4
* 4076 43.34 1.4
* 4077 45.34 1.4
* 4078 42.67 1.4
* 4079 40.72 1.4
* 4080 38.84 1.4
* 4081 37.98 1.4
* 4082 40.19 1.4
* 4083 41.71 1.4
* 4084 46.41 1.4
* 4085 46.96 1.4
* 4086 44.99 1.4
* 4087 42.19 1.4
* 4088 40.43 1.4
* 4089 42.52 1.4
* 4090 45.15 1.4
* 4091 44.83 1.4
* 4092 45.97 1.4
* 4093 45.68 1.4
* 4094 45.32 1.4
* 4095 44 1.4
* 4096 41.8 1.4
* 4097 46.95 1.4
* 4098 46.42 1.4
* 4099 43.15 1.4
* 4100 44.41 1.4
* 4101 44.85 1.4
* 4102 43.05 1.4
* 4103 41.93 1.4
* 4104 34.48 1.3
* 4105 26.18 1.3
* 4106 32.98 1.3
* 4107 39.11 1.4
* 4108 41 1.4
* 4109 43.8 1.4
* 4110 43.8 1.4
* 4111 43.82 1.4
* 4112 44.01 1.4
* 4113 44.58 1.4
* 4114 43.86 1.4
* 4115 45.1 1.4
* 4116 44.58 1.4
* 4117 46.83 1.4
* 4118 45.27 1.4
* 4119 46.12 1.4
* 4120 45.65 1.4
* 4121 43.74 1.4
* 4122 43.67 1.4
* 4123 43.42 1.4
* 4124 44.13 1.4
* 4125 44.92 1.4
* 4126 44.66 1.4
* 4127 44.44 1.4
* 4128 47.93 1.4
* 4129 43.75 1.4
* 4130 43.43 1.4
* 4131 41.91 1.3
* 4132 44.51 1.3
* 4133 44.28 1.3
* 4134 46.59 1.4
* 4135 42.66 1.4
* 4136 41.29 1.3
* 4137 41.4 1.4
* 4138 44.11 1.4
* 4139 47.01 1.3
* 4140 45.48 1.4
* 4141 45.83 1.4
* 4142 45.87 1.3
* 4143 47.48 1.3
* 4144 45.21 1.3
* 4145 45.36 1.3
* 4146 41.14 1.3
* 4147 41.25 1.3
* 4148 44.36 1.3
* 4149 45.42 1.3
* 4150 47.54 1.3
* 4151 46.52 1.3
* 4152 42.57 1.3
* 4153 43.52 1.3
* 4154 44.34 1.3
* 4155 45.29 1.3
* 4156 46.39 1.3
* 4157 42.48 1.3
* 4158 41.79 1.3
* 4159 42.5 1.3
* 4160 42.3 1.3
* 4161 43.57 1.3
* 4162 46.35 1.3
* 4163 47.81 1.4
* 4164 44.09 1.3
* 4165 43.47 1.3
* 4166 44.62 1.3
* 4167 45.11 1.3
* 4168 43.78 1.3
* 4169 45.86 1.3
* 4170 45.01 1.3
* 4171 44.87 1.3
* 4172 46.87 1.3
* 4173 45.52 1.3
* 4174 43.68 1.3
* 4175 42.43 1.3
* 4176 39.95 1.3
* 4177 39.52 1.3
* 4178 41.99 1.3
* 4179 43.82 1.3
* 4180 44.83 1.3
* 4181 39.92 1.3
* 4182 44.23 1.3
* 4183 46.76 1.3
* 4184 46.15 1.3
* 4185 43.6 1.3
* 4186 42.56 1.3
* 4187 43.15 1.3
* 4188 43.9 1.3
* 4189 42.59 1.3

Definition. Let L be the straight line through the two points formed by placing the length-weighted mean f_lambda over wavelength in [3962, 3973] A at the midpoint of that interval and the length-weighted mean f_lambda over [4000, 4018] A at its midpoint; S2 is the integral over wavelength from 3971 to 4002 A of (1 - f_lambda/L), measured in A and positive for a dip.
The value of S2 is -3.7 A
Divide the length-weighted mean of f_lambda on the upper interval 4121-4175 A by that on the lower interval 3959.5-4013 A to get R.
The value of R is 1.25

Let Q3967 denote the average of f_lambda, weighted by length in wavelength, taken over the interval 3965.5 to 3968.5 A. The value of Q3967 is 27.3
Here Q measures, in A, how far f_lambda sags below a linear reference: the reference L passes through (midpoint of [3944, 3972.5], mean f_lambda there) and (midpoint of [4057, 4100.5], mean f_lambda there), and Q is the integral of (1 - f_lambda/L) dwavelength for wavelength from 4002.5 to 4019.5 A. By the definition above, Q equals -2.6 A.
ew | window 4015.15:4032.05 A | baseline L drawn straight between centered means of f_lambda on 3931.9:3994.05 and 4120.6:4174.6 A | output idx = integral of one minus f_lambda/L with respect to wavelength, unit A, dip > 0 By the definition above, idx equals -4.4 A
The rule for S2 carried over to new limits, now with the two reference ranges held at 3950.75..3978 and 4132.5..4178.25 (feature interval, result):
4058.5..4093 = -4.6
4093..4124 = -1.8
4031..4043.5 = -2.7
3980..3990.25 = -3.5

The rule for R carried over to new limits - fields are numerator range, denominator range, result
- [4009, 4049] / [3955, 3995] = 1.29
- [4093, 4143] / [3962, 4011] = 1.24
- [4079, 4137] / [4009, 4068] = 1.01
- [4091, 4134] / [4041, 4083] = 1.02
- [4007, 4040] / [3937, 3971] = 1.41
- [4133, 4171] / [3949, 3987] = 1.39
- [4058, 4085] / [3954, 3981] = 1.47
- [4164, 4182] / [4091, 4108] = 1.05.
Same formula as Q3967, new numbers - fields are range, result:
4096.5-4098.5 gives 46.7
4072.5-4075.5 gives 42.4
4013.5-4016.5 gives 42.6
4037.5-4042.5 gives 43.5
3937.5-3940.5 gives 11.2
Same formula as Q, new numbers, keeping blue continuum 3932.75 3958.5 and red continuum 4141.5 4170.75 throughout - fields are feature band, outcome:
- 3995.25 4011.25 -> -4.8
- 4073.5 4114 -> -3.1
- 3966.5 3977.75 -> 4.4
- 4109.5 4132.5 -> -1.6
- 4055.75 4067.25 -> -2.1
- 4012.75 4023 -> -3.0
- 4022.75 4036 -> -3.7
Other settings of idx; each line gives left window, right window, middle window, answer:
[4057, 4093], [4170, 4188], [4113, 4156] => -1.3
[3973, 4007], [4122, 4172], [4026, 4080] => -2.3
